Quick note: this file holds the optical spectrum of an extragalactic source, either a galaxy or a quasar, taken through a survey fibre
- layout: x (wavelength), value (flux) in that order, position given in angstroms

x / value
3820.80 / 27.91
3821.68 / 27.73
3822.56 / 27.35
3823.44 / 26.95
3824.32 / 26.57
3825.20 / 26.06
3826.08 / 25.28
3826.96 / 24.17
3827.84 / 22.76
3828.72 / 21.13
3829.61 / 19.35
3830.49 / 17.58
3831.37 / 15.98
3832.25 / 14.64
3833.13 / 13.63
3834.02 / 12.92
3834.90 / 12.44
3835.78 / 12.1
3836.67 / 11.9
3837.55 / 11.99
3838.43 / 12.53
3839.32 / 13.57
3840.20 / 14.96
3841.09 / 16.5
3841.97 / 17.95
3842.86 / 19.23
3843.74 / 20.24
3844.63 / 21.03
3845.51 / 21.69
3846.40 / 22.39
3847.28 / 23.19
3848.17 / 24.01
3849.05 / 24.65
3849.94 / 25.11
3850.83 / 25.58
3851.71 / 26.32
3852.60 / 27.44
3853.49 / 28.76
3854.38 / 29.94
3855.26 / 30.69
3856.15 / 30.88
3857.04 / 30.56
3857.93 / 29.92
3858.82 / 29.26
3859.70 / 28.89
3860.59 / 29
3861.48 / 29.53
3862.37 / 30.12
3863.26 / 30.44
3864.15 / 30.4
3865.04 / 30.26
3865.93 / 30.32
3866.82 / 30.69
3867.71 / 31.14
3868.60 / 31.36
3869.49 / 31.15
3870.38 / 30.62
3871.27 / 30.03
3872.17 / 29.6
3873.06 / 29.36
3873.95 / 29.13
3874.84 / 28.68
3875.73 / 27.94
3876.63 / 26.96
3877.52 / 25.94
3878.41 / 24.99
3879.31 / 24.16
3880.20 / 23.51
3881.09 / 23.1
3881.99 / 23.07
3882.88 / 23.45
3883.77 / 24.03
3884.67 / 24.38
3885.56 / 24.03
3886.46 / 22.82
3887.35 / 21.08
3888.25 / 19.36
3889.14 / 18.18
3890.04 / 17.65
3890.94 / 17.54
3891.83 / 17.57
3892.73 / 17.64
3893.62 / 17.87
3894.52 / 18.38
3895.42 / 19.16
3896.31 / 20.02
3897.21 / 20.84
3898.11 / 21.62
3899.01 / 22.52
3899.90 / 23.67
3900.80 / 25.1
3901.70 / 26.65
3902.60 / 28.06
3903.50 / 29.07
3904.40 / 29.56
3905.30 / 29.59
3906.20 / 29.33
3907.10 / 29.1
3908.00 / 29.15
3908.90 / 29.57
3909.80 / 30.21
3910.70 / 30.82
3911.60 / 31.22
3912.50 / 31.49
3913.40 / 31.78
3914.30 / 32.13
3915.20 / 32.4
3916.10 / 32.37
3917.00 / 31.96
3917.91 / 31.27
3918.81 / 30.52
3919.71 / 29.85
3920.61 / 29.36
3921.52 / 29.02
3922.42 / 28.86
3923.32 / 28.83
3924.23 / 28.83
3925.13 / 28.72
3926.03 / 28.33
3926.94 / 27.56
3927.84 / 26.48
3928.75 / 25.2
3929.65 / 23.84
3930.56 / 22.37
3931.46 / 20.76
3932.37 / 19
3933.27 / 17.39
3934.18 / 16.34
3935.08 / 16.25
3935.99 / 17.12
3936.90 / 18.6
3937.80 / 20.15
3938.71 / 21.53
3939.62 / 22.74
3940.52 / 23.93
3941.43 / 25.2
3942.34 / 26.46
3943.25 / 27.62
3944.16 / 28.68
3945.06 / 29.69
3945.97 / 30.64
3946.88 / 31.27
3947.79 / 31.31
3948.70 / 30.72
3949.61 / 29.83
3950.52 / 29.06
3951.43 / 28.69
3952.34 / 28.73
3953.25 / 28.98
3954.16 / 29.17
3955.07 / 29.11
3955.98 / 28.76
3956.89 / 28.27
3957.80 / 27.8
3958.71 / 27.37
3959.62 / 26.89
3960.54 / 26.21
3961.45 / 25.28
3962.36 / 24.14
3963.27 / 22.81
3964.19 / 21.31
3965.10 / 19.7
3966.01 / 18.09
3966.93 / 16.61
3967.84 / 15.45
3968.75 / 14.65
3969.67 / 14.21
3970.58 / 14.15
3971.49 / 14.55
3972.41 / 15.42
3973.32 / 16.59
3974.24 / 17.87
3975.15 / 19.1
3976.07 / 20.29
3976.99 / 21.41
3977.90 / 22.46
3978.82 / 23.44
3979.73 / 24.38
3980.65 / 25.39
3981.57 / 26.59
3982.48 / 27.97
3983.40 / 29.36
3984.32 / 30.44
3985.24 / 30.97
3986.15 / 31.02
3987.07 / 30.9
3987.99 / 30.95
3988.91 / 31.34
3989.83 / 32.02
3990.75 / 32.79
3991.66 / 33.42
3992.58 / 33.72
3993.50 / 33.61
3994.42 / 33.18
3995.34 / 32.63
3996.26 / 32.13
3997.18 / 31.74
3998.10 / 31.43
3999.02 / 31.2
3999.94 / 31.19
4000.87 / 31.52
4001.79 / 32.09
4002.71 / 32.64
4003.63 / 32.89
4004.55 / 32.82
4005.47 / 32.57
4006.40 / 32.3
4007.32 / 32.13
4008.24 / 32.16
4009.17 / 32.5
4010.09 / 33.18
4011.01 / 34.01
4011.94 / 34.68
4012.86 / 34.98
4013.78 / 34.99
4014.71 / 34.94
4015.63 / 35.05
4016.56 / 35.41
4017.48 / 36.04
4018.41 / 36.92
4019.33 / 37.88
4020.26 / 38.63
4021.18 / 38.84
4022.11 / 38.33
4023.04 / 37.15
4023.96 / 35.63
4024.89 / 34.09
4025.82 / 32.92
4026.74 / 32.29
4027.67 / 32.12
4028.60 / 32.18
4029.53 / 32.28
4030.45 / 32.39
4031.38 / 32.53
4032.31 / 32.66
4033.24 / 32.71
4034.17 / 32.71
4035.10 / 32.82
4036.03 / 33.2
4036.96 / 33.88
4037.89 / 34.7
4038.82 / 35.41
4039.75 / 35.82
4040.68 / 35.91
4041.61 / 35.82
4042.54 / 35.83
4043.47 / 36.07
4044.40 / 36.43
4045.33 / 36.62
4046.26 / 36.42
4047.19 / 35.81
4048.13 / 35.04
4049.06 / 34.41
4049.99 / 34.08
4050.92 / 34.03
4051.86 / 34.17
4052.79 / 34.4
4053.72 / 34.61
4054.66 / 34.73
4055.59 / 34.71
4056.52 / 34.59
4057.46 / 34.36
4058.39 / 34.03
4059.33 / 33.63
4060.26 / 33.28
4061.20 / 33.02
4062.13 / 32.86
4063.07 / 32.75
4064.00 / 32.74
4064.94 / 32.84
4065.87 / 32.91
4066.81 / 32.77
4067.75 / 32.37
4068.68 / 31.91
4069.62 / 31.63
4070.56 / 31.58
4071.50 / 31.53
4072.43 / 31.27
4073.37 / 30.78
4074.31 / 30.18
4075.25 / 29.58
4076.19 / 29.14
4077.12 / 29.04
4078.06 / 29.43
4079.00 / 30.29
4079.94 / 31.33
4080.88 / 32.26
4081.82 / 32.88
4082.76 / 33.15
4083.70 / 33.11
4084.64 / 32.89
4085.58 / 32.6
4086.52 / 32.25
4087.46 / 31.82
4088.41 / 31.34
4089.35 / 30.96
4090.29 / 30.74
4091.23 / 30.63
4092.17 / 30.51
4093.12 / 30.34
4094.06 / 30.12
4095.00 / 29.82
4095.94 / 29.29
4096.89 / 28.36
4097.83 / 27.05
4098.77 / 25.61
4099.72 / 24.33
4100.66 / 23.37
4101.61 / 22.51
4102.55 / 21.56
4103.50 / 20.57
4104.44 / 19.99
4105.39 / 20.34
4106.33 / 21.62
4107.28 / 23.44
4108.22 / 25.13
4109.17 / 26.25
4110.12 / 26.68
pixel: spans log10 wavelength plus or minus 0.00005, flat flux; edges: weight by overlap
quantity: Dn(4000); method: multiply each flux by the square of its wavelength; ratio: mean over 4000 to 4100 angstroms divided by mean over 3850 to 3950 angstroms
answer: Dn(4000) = 1.35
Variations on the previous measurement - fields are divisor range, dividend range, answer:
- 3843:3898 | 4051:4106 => 1.33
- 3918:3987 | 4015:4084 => 1.44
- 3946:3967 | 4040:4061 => 1.37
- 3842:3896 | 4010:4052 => 1.48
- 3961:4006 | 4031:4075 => 1.33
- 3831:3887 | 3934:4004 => 1.13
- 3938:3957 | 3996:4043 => 1.26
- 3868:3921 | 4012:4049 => 1.43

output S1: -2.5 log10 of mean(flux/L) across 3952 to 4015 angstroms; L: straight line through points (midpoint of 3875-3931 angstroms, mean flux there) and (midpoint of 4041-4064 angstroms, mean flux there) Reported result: 0.119 mag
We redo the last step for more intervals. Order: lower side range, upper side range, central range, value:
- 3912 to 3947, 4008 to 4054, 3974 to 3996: 0.10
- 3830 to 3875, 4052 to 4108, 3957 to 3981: 0.30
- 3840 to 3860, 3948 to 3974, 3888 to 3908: 0.06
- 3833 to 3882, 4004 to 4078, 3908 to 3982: 0.15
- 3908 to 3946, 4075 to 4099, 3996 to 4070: -0.16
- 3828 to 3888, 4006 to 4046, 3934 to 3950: 0.17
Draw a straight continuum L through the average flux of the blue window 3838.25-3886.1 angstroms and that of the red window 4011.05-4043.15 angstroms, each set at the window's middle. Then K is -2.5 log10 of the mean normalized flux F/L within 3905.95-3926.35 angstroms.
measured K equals -0.05 mag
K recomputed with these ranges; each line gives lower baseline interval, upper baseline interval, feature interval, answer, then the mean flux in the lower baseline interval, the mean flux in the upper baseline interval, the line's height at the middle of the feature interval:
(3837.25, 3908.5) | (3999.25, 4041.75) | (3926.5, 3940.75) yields 0.33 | 24.9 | 34.1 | 28.6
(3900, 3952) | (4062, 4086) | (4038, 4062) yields -0.13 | 27.2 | 31.7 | 30.9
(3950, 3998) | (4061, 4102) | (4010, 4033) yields -0.24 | 25.7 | 30.6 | 27.8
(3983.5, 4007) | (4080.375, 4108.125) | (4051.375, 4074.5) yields -0.13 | 32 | 28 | 29.3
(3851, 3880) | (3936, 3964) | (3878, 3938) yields 0.13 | 29.1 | 26.8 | 27.9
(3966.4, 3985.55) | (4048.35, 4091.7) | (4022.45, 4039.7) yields -0.21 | 20.9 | 32.4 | 27.6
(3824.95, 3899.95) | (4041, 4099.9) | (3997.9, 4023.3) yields -0.15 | 23.3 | 32.3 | 29.7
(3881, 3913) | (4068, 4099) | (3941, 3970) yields 0.02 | 24.1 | 30.8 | 26.2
